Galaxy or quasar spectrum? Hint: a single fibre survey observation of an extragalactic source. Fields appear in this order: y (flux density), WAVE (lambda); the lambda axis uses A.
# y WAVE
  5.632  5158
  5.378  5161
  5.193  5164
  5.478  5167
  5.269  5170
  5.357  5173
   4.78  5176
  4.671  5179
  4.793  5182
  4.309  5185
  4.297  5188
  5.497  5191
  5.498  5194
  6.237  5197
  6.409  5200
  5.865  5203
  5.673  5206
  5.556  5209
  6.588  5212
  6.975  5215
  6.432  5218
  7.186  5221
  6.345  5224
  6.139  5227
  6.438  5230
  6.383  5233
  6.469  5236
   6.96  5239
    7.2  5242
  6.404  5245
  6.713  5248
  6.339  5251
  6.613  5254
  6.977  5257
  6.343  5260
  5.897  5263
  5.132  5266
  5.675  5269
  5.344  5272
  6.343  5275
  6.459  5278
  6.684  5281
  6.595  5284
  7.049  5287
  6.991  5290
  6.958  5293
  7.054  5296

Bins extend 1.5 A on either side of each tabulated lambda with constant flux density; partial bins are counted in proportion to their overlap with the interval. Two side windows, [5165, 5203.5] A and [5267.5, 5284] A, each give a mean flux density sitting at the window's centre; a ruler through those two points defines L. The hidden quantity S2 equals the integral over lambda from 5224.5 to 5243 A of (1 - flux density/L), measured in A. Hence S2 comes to -2.7 A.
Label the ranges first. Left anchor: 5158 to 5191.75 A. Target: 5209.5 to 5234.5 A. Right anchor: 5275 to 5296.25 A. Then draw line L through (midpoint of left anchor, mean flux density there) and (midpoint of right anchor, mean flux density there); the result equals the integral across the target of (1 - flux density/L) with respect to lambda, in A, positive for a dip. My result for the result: -3.3 A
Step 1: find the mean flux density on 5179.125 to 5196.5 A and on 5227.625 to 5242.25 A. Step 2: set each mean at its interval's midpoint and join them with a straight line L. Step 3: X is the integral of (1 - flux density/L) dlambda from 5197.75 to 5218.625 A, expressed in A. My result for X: -2.0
